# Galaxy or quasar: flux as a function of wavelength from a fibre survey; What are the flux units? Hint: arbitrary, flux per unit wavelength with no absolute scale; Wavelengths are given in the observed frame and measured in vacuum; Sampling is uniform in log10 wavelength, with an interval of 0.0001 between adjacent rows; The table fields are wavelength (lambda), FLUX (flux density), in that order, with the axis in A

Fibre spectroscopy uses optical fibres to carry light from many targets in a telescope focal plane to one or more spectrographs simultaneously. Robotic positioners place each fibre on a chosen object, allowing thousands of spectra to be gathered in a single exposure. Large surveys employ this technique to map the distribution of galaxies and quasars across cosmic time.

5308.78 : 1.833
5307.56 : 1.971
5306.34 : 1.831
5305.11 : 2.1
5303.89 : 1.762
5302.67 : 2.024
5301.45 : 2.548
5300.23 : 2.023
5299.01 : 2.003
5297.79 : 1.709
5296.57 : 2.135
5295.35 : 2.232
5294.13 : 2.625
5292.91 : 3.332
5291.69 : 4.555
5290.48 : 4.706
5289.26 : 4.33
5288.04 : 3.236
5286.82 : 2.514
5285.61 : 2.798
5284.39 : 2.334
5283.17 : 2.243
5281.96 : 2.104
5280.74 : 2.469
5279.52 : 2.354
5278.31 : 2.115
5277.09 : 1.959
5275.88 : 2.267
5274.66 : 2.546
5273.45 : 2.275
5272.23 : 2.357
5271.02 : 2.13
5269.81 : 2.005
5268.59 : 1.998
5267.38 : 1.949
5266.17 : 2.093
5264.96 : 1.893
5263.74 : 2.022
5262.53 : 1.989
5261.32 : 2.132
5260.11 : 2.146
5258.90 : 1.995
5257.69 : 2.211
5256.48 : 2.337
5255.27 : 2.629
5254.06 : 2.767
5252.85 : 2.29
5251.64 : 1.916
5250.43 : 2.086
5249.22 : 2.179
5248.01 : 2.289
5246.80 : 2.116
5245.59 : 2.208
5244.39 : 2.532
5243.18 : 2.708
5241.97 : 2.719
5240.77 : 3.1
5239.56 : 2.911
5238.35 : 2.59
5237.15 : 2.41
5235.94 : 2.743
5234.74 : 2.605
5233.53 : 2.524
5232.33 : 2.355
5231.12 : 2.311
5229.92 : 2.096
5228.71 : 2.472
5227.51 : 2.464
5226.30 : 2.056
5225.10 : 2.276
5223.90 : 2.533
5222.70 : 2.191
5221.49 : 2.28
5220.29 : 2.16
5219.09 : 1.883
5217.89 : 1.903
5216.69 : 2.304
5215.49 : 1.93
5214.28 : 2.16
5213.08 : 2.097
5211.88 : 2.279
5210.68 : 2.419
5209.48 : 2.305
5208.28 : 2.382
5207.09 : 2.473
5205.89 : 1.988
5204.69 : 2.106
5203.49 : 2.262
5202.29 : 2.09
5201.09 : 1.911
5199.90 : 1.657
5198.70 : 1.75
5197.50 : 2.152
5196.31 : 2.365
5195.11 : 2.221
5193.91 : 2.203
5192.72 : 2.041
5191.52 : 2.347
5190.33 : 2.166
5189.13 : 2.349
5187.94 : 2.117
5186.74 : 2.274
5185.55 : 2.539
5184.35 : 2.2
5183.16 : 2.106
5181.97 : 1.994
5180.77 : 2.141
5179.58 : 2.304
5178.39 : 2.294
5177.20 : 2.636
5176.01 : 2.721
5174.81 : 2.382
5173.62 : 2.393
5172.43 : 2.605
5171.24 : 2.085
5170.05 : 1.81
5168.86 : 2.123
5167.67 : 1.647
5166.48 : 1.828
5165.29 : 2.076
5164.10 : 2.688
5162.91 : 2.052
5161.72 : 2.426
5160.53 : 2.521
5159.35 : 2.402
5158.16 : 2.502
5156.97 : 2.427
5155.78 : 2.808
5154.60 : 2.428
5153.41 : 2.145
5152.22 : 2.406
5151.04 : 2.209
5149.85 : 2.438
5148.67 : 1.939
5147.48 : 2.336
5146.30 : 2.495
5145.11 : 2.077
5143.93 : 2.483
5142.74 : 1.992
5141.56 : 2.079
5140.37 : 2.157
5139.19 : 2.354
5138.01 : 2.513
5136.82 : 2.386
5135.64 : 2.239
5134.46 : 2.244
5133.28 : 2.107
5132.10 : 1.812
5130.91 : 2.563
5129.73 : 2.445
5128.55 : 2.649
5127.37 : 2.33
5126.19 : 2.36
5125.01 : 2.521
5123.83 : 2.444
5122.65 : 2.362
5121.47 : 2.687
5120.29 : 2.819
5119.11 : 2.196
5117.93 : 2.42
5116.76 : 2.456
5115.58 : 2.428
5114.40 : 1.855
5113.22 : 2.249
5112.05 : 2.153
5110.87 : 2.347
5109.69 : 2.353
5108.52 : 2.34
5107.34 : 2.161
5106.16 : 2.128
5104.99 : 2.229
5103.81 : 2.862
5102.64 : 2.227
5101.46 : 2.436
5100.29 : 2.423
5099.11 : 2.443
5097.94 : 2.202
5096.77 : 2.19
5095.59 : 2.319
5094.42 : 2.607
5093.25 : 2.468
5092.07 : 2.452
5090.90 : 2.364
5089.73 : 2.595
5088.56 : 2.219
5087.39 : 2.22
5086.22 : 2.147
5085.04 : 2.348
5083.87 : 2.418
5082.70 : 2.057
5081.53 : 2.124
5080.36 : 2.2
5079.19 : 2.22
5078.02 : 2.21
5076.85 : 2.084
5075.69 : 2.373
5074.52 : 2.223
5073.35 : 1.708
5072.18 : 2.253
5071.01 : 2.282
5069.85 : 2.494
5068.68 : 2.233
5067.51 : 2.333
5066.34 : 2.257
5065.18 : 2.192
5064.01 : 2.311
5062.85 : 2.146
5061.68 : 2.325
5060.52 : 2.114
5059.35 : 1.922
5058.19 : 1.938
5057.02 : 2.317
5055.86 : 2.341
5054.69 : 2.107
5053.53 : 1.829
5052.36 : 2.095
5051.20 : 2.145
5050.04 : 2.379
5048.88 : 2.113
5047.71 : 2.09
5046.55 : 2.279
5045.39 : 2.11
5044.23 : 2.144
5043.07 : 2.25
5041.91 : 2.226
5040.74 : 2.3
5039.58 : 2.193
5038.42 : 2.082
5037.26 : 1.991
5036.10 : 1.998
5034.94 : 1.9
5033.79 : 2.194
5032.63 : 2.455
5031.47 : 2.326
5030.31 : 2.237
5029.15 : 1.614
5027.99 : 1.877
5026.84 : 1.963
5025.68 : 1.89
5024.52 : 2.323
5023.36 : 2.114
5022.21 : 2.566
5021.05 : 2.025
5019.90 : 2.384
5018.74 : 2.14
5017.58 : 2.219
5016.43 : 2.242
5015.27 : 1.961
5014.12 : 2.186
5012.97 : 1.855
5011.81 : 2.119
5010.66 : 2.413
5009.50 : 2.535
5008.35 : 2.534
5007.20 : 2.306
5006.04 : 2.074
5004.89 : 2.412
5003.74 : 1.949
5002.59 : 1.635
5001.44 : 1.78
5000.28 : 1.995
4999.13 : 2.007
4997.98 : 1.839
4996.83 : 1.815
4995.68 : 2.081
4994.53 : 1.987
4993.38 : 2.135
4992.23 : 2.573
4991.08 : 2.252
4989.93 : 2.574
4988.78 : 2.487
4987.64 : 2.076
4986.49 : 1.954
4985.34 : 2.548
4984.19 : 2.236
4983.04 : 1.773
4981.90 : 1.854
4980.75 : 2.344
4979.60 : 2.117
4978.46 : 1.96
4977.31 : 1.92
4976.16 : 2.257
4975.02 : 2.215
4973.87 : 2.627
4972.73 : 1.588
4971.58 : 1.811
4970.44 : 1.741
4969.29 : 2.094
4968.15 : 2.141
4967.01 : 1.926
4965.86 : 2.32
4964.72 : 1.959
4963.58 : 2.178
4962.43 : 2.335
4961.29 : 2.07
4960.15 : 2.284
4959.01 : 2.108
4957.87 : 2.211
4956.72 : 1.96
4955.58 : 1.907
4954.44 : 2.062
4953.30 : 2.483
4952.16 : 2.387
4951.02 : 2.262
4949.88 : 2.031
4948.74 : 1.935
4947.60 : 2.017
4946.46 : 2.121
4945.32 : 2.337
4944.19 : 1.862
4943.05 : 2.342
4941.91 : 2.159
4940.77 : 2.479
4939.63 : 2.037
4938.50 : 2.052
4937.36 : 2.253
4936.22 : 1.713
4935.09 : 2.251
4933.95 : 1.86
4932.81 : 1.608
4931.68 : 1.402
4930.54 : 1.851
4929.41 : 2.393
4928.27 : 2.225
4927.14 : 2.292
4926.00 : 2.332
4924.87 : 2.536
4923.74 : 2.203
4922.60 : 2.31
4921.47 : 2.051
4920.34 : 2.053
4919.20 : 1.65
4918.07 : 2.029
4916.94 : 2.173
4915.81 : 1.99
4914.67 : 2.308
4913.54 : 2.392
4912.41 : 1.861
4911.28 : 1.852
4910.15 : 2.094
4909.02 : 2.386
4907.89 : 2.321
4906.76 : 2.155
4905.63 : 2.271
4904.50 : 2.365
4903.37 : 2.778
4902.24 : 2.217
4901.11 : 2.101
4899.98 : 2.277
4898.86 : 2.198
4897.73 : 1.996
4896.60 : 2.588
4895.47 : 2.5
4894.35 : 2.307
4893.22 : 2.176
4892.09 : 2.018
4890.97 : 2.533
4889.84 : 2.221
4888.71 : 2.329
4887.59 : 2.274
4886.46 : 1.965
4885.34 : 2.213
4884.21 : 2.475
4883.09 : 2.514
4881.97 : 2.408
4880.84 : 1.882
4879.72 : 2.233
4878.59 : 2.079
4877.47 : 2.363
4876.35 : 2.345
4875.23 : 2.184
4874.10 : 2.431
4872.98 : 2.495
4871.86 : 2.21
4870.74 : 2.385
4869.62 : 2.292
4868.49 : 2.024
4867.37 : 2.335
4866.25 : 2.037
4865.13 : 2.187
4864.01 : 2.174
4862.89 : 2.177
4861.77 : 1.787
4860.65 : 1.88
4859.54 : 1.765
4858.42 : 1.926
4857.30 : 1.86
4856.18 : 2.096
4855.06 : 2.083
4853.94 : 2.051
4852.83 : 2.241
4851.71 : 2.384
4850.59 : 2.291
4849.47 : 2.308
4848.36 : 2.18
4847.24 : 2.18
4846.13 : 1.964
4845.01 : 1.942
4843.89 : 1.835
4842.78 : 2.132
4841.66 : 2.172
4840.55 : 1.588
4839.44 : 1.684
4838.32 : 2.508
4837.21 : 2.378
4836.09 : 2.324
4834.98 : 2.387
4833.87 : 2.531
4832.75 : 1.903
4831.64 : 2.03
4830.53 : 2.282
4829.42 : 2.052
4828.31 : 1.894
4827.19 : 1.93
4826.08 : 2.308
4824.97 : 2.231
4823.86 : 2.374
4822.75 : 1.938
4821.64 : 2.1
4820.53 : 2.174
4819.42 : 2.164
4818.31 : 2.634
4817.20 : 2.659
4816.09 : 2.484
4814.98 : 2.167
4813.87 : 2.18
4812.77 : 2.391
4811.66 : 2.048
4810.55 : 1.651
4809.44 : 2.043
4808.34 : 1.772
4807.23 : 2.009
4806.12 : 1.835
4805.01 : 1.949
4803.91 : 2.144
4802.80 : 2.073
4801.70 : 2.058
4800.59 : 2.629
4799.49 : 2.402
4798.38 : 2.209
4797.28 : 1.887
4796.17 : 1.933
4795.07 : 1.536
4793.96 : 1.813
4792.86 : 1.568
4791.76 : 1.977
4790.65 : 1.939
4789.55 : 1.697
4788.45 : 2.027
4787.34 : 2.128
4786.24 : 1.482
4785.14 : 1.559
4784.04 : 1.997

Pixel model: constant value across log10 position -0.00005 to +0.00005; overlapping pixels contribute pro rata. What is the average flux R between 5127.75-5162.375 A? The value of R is 2.33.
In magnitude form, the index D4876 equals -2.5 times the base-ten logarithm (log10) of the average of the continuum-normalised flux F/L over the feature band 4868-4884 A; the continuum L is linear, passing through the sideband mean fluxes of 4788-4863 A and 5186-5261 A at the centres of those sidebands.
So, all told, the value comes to -0.08 mag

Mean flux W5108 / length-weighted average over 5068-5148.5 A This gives 2.31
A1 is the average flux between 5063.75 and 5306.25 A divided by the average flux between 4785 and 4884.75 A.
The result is 1.10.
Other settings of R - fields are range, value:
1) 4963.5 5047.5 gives 2.13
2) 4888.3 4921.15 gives 2.21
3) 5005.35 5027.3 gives 2.2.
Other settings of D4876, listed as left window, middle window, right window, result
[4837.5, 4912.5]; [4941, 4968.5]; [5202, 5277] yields 0.029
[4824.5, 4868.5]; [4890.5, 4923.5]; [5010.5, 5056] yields -0.046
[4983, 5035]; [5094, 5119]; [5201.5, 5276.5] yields -0.056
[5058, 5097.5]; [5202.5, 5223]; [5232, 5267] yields 0.074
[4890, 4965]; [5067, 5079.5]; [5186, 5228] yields -0.026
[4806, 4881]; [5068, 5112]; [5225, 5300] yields 0.012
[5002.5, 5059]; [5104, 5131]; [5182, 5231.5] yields -0.097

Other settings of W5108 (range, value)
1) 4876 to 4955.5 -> 2.18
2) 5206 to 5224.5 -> 2.21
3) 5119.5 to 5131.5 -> 2.51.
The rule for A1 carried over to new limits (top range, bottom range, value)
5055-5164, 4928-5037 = 1.09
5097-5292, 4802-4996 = 1.08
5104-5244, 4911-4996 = 1.09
